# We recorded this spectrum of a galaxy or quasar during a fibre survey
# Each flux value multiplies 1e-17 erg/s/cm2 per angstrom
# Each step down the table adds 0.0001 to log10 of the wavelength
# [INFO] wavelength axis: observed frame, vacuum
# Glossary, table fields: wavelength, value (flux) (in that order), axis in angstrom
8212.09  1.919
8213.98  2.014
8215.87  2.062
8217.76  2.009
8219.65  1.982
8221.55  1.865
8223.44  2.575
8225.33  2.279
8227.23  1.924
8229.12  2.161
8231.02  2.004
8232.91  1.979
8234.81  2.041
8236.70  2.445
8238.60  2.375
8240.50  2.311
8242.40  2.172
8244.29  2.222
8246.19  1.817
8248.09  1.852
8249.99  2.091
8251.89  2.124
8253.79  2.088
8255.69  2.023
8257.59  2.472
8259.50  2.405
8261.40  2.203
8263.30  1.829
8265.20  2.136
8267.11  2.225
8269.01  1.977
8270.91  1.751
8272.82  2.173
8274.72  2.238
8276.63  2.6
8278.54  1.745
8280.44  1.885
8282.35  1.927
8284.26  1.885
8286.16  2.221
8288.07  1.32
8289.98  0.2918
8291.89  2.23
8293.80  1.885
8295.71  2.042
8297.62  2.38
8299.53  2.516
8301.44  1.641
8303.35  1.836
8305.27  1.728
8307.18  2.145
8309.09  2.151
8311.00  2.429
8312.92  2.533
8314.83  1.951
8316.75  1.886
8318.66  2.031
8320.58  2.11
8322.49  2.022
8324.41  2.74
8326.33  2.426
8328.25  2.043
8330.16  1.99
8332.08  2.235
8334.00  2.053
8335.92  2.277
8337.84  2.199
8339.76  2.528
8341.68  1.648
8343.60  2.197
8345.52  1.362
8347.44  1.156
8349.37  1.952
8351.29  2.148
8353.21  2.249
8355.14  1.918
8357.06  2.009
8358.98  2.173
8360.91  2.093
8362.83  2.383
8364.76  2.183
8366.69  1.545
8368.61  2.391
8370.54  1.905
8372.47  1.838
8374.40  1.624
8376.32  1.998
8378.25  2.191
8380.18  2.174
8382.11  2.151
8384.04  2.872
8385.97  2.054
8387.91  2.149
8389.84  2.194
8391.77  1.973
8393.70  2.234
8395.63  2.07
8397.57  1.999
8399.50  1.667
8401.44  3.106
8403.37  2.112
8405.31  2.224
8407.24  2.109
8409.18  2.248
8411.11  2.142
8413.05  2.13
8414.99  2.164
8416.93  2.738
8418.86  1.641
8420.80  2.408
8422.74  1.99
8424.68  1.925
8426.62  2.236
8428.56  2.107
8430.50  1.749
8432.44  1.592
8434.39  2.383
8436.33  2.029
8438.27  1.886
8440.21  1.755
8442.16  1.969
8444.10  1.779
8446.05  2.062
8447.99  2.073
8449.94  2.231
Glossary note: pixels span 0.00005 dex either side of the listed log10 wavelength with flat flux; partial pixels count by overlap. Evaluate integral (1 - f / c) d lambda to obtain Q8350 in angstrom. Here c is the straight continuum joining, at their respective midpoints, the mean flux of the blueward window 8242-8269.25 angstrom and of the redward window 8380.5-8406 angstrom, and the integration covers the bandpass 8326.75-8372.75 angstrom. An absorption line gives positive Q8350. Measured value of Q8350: 3.3 angstrom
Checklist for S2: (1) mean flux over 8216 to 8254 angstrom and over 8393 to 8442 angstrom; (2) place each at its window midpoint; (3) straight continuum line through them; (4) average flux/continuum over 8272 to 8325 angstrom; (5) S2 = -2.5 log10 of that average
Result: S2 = 0.05 mag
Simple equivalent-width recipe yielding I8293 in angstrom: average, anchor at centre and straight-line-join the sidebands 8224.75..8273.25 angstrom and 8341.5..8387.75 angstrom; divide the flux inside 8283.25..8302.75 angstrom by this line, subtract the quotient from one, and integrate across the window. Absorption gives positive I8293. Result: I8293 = 2.22 angstrom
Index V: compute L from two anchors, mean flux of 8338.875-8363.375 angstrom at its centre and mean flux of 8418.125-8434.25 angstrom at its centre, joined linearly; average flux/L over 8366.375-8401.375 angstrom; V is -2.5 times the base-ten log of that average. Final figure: -0.06 mag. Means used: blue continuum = 1.98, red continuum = 1.98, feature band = 2.09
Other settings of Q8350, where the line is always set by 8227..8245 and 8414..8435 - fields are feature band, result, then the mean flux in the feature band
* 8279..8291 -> 3.1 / 1.6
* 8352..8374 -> 0.6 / 2.05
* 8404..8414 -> -0.4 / 2.17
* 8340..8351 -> 1.9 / 1.75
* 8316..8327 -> -0.4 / 2.2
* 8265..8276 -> 0.3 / 2.09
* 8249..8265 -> 0.1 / 2.15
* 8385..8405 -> -0.6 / 2.16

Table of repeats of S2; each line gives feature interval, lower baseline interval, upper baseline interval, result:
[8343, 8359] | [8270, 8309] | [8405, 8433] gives 0.07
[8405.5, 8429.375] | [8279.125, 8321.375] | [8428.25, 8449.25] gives -0.11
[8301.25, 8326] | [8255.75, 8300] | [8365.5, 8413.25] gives -0.04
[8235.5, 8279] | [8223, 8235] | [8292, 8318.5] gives -0.02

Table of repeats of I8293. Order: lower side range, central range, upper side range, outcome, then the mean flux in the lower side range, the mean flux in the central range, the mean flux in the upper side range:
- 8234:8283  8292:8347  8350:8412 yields 0.7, 2.12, 2.1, 2.13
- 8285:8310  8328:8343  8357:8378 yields -1.3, 1.88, 2.13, 2.02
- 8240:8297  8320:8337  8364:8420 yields -1.2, 2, 2.21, 2.13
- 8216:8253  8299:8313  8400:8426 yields 0.5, 2.12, 2.08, 2.22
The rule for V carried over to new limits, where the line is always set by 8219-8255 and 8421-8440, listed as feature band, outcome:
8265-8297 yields 0.10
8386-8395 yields -0.05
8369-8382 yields 0.02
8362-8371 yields -0.03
